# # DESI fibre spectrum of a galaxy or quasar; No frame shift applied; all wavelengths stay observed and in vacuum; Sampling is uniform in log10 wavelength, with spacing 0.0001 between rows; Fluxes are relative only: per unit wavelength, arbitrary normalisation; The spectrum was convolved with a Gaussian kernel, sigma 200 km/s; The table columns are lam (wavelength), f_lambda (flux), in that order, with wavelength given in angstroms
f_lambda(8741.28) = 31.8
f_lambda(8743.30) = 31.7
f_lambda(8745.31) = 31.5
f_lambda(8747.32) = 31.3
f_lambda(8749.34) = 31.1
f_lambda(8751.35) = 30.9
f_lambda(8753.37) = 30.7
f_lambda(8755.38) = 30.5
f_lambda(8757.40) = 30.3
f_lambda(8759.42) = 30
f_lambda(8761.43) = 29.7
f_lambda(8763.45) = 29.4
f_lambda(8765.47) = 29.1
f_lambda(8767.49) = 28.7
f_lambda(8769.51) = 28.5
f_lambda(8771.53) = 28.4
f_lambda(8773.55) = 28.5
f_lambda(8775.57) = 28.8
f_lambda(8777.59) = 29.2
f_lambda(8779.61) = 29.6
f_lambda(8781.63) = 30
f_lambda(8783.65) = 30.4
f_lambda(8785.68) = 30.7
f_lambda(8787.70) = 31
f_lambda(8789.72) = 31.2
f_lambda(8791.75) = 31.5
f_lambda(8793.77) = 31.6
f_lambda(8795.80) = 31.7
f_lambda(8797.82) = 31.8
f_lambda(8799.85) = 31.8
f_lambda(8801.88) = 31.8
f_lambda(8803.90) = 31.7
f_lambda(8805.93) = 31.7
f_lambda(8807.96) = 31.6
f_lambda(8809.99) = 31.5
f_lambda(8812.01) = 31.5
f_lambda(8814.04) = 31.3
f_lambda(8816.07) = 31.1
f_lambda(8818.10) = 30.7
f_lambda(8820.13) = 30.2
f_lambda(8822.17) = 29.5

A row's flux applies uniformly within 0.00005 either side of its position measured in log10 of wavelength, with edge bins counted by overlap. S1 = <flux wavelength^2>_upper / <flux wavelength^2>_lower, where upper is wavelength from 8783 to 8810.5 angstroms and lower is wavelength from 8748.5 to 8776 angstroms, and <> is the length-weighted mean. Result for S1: 1.1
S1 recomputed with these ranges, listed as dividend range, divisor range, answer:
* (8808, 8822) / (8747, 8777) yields 1.06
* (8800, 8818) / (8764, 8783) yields 1.09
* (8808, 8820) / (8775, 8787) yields 1.05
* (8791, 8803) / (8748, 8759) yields 1.04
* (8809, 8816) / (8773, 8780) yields 1.09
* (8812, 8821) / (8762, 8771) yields 1.08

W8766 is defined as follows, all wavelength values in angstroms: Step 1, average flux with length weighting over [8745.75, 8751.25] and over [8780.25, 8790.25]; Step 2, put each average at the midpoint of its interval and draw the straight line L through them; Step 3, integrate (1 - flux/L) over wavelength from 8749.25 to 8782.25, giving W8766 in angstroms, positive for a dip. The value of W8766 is 1.4 angstroms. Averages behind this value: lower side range 31.2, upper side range 30.6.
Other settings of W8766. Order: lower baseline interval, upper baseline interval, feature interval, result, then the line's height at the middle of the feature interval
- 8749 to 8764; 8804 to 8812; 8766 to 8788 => 1.0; 30.8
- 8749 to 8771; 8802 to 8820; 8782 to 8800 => -0.3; 30.8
